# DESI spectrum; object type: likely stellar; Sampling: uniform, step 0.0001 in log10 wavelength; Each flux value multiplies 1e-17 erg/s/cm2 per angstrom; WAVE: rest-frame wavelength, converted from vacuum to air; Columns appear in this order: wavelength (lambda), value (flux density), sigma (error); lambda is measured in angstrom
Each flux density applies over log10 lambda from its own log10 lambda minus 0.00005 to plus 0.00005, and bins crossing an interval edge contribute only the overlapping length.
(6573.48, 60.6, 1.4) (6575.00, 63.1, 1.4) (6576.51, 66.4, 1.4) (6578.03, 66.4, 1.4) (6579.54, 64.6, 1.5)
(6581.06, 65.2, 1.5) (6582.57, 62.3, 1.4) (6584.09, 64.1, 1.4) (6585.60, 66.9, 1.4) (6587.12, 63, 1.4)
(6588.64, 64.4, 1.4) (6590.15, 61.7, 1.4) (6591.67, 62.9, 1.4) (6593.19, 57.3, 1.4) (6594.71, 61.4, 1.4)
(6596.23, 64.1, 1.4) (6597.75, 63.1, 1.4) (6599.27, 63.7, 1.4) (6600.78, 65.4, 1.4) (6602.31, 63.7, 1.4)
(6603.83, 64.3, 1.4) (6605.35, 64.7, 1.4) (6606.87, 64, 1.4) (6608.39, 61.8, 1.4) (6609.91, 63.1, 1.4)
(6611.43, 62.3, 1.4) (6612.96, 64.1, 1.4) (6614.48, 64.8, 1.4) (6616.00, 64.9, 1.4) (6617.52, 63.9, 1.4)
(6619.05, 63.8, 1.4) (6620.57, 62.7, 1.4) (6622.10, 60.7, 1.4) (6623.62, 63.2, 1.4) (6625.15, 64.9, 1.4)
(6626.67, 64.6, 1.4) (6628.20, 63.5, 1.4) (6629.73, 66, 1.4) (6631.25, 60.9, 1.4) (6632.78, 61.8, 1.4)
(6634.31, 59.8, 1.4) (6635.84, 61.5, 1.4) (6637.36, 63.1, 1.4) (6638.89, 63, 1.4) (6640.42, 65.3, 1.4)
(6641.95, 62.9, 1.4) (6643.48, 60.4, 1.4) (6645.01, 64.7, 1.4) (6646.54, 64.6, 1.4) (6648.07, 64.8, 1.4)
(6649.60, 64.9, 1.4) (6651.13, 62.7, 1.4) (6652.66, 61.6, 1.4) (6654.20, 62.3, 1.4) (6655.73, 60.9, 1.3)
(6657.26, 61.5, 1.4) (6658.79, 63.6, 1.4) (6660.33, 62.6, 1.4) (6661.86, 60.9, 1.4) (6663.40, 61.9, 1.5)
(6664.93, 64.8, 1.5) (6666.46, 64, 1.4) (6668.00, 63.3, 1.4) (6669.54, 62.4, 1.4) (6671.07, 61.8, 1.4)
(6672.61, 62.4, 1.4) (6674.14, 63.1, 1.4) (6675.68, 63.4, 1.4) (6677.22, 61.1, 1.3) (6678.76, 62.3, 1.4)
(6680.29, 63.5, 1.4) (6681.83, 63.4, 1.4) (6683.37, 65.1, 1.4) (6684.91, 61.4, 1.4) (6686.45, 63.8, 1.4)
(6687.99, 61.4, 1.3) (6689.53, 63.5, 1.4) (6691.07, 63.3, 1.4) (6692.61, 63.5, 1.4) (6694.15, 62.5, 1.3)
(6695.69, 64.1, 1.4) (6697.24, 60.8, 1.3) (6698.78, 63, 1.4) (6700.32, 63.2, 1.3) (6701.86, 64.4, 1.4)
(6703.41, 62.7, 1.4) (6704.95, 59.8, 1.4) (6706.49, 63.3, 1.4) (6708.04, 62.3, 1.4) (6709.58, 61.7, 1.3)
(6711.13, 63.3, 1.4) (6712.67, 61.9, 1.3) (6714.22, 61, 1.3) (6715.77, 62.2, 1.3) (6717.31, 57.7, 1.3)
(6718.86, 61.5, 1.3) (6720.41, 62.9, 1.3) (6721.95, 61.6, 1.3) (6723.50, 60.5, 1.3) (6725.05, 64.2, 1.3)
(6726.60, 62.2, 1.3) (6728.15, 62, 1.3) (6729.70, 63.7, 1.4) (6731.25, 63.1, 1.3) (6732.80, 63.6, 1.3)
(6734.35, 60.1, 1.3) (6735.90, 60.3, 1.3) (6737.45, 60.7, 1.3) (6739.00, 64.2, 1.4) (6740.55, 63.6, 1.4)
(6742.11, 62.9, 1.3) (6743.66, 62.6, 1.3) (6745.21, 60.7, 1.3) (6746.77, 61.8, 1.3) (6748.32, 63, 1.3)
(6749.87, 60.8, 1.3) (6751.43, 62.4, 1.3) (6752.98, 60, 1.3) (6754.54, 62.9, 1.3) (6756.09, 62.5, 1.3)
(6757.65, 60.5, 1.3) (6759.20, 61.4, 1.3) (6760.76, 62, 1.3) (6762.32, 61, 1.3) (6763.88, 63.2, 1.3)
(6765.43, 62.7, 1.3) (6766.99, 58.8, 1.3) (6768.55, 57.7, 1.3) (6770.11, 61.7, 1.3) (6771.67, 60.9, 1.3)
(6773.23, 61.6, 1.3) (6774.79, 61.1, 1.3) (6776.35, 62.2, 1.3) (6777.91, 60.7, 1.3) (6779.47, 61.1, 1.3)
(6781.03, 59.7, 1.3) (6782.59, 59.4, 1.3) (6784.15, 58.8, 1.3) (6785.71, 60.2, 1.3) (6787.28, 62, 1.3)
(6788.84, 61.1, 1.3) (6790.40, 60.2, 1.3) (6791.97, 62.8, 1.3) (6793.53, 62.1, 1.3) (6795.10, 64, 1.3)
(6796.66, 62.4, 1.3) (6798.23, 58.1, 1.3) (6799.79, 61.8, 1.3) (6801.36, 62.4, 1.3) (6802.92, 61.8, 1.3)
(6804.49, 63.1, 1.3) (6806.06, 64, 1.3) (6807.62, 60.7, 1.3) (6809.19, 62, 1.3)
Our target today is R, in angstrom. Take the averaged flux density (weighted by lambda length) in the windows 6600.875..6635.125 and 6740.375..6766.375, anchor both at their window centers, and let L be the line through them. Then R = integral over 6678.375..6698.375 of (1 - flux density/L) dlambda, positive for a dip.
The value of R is -0.1 angstrom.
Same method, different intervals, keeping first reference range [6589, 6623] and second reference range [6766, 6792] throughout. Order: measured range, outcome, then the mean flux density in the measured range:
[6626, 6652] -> -0.2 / 63.2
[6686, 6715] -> -0.4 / 62.6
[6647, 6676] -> -0.2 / 62.8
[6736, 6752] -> -0.3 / 62.2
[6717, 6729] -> -0.1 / 61.7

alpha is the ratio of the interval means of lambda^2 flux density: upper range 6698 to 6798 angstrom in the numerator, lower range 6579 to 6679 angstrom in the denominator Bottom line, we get 1.01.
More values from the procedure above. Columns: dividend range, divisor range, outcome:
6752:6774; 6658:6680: 1.00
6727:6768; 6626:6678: 1.01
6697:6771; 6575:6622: 1.01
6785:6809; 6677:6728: 1.02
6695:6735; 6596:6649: 1.01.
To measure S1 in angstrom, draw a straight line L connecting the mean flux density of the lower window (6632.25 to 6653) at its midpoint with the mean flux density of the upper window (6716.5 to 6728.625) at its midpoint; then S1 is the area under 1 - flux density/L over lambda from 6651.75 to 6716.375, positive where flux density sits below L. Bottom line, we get -0.4 angstrom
